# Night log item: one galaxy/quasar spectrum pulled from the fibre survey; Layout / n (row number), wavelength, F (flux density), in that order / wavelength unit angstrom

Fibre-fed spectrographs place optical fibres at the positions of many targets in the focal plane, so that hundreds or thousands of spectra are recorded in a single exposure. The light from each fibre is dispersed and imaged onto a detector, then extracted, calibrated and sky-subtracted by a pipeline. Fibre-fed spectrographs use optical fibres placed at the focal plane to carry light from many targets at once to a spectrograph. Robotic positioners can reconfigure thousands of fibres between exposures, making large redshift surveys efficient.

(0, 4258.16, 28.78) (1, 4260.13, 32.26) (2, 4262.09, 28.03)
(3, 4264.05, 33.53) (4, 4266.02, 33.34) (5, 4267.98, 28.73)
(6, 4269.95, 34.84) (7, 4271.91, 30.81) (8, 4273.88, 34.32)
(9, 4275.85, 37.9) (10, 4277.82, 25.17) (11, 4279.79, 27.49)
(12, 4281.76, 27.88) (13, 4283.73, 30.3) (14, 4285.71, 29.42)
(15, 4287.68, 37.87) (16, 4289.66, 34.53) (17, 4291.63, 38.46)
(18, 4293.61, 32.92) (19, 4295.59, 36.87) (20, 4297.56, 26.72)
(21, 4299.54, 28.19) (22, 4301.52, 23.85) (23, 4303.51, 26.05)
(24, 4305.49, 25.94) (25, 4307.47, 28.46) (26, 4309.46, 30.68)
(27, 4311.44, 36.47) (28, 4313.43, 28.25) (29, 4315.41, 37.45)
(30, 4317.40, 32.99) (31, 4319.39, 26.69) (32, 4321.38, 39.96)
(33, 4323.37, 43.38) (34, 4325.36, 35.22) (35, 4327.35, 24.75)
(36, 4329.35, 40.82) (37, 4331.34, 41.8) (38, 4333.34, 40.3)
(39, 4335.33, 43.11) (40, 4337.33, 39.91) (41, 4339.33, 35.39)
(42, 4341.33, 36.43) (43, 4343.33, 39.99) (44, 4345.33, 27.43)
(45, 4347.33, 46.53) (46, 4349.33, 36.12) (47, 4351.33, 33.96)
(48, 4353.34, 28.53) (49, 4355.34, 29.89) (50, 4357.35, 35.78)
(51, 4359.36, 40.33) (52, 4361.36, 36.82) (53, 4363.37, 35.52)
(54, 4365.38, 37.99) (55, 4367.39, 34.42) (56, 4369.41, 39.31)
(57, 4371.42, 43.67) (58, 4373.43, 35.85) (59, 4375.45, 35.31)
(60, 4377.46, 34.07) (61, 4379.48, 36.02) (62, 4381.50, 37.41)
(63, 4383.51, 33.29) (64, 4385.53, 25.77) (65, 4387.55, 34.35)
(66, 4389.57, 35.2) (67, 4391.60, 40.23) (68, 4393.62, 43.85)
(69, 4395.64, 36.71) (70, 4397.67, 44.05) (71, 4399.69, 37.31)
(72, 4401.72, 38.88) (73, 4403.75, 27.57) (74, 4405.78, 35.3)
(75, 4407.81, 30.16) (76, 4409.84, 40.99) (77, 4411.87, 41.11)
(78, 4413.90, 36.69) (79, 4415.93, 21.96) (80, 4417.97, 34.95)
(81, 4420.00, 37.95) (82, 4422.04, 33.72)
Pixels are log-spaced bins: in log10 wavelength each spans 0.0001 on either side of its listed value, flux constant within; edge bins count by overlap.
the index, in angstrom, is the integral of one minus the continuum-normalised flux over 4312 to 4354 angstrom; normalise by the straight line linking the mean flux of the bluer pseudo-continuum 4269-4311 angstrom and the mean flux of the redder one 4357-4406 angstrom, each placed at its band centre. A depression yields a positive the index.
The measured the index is -3.23 angstrom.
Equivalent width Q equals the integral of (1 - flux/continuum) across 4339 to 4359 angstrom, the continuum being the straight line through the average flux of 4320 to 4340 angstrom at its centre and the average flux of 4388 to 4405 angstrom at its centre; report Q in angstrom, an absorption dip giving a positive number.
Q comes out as 1.6 angstrom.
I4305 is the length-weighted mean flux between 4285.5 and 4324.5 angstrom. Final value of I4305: 32.3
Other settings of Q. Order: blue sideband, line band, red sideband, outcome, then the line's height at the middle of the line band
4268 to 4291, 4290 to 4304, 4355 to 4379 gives 0.9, 32.8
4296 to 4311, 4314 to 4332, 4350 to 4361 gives -3.3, 30.1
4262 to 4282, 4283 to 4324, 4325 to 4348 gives 2.7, 34.4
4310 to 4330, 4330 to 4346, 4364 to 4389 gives -1.6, 34.8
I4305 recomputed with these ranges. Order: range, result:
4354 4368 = 35.7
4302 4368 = 35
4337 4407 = 36.2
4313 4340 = 36.6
